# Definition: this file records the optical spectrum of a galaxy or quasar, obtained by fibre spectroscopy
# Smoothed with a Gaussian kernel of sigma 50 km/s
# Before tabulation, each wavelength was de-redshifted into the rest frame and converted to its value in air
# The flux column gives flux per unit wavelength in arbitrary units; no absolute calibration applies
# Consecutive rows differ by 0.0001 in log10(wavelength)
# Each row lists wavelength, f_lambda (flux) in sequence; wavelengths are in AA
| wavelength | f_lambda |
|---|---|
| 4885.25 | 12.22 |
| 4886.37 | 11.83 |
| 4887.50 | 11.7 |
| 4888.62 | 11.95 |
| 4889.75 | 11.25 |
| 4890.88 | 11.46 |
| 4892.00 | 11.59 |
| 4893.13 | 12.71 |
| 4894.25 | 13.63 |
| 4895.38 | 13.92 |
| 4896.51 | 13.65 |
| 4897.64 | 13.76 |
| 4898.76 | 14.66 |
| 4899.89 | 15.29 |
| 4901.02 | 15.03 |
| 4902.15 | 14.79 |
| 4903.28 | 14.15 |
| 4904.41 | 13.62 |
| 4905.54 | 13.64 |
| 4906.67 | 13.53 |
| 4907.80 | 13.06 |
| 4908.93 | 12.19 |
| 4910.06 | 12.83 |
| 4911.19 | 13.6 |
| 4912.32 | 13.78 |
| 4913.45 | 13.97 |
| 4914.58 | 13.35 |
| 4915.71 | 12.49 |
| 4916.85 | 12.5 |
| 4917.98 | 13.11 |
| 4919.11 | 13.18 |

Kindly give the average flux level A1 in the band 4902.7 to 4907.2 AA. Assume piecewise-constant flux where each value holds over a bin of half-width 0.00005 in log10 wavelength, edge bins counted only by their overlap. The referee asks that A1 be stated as 13.7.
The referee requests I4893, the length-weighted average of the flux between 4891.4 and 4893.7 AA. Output 12.2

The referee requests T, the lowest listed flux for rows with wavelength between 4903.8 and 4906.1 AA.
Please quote 13.62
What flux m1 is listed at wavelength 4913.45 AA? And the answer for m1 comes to 13.97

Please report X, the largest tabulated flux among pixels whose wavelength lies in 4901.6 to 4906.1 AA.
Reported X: 14.79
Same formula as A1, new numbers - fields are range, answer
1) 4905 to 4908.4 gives 13.4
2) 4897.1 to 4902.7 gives 14.7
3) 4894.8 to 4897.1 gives 13.7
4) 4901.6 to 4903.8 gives 14.5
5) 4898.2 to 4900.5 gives 15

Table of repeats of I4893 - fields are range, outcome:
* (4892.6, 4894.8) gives 13.2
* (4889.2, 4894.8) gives 12.1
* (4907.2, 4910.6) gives 12.7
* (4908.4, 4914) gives 13.3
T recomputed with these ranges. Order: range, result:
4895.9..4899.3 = 13.65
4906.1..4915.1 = 12.19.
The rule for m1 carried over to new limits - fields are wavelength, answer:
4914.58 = 13.35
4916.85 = 12.5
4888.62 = 11.95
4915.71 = 12.49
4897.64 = 13.76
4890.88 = 11.46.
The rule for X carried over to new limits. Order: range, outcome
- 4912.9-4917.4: 13.97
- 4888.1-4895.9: 13.92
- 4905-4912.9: 13.78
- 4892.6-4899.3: 14.66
